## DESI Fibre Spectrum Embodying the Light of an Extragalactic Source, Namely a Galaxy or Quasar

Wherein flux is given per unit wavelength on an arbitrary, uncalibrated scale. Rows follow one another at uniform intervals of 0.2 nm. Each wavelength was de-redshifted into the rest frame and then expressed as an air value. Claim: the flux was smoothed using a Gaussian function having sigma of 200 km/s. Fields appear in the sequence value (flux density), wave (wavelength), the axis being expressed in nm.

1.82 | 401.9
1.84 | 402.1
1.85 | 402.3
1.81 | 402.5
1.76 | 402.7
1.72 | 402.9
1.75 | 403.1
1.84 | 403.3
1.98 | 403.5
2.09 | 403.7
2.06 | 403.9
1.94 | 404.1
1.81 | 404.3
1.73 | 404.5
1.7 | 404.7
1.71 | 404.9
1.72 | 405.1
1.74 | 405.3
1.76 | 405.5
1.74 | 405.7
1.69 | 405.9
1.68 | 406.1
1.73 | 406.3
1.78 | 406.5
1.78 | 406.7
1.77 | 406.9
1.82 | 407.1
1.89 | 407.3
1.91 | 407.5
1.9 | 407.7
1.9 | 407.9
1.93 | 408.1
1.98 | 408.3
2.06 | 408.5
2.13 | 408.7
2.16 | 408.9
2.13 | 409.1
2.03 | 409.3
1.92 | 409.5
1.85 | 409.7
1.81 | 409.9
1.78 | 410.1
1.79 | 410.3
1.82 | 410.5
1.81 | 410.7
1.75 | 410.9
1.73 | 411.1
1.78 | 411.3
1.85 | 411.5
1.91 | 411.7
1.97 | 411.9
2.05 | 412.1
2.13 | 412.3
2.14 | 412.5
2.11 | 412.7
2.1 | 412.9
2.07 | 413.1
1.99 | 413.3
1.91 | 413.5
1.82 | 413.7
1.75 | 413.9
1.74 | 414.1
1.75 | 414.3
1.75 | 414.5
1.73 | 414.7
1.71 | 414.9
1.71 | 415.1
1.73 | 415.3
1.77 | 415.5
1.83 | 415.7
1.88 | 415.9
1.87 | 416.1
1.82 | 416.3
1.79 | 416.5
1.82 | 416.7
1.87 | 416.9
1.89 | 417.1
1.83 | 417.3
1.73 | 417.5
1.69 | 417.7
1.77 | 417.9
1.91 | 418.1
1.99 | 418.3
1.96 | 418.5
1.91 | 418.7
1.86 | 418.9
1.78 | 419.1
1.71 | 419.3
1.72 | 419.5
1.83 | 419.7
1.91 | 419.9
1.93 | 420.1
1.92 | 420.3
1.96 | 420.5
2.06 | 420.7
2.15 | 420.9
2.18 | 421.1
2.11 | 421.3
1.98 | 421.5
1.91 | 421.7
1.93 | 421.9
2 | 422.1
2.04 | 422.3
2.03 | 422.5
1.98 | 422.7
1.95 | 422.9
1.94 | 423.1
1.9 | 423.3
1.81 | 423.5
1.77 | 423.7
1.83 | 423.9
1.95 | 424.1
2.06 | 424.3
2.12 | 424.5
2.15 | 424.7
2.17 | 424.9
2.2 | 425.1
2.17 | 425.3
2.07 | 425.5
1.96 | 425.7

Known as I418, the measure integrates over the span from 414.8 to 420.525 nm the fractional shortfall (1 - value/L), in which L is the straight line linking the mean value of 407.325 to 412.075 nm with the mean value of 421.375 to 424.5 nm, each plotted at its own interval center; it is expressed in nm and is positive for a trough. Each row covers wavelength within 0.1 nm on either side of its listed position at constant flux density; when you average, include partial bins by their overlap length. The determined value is 0.30 nm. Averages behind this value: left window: 1.91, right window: 1.95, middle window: 1.83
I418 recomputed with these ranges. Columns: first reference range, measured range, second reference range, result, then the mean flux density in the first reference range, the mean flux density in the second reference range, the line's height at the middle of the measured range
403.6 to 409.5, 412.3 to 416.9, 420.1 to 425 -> 0.17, 1.87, 1.99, 1.93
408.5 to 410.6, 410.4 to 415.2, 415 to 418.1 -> 0.01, 1.95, 1.8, 1.88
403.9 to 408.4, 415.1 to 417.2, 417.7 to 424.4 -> 0.07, 1.81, 1.93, 1.89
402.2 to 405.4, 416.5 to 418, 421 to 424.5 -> 0.10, 1.83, 1.97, 1.93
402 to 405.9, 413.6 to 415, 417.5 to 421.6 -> 0.10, 1.82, 1.91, 1.88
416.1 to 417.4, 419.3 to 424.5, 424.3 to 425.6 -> 0.19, 1.84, 2.14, 2.03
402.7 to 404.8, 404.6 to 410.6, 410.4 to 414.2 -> 0.10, 1.86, 1.92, 1.88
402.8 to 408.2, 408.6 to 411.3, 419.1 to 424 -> -0.07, 1.82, 1.94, 1.85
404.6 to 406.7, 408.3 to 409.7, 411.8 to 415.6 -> -0.20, 1.73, 1.89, 1.8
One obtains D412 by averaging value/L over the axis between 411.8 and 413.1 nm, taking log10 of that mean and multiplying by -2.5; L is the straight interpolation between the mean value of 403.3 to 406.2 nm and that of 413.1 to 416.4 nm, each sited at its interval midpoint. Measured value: -0.15 mag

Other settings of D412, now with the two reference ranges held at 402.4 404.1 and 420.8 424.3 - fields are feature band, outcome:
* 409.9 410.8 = 0.07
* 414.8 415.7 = 0.12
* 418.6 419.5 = 0.09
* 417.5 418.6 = 0.06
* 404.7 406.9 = 0.10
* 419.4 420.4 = 0.05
